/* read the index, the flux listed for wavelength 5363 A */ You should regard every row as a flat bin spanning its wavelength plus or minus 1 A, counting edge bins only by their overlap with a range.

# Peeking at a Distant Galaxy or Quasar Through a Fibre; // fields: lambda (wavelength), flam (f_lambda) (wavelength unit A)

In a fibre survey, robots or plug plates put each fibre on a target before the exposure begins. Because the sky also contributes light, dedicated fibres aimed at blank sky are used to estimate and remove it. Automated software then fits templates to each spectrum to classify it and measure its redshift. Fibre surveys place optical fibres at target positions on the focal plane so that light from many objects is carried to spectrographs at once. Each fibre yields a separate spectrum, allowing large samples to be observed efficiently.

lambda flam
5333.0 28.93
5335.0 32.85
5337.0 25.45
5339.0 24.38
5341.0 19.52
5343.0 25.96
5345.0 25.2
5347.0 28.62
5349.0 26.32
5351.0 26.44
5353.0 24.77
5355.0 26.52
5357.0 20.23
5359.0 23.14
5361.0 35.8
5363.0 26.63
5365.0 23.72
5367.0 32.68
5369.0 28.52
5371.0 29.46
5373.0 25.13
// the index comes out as 26.63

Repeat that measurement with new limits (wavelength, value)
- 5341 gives 19.52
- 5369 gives 28.52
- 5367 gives 32.68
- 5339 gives 24.38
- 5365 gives 23.72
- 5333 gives 28.93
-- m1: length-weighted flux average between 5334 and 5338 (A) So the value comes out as 29.1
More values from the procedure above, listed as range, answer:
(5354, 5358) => 23.4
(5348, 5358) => 24.9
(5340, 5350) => 25.1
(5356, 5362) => 26.4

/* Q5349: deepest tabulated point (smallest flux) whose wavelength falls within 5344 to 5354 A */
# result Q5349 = 24.77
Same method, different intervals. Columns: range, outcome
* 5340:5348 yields 19.52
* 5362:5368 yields 23.72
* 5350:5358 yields 20.23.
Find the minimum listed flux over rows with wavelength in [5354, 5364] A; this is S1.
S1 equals 20.23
